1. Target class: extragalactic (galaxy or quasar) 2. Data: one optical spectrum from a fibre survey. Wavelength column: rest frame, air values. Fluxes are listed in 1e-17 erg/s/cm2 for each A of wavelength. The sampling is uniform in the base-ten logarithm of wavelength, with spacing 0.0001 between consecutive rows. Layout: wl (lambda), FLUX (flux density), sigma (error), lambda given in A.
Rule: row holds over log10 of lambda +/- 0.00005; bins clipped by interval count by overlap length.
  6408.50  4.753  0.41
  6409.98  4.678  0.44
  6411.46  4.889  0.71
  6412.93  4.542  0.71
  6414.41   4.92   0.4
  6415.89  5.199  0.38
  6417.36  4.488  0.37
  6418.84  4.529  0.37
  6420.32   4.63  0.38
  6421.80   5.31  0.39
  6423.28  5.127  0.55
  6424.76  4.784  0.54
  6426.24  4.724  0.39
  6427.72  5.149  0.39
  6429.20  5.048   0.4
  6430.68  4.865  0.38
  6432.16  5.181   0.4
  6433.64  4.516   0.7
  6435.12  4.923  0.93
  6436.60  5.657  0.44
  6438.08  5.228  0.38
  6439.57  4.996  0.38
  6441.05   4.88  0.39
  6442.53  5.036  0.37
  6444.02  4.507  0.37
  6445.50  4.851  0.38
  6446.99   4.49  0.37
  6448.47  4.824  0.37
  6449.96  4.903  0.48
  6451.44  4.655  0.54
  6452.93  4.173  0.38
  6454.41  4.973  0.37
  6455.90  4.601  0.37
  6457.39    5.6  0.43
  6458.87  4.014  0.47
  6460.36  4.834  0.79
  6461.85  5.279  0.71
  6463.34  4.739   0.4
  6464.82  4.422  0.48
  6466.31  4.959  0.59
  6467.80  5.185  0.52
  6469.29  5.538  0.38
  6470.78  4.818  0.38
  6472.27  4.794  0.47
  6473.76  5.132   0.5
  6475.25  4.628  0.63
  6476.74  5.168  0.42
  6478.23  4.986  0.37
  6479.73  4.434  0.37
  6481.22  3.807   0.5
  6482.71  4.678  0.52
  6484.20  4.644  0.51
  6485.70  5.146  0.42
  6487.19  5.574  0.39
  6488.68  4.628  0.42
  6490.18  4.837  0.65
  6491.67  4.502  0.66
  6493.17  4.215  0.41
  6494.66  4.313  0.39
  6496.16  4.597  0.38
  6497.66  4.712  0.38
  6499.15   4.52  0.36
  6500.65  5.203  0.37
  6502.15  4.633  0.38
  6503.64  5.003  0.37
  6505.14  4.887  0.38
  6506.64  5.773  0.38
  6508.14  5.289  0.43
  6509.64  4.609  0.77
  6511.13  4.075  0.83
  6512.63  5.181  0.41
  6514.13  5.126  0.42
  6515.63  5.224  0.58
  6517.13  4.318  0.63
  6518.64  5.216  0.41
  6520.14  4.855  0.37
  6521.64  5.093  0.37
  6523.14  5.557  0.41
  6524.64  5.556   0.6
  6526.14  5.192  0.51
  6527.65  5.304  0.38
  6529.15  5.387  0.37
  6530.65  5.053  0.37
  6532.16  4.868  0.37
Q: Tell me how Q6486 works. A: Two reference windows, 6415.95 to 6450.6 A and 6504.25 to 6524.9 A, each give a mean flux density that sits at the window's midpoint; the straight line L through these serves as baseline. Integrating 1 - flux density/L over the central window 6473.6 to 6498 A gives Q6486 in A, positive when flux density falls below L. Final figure 1.5 A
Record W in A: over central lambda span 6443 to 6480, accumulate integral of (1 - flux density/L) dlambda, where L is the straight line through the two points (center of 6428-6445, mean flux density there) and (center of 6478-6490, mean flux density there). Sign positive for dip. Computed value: 0.2 A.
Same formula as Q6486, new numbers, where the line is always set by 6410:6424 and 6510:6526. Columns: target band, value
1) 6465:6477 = -0.1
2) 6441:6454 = 0.5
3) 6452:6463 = 0.3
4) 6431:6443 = -0.4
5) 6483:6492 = 0.1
